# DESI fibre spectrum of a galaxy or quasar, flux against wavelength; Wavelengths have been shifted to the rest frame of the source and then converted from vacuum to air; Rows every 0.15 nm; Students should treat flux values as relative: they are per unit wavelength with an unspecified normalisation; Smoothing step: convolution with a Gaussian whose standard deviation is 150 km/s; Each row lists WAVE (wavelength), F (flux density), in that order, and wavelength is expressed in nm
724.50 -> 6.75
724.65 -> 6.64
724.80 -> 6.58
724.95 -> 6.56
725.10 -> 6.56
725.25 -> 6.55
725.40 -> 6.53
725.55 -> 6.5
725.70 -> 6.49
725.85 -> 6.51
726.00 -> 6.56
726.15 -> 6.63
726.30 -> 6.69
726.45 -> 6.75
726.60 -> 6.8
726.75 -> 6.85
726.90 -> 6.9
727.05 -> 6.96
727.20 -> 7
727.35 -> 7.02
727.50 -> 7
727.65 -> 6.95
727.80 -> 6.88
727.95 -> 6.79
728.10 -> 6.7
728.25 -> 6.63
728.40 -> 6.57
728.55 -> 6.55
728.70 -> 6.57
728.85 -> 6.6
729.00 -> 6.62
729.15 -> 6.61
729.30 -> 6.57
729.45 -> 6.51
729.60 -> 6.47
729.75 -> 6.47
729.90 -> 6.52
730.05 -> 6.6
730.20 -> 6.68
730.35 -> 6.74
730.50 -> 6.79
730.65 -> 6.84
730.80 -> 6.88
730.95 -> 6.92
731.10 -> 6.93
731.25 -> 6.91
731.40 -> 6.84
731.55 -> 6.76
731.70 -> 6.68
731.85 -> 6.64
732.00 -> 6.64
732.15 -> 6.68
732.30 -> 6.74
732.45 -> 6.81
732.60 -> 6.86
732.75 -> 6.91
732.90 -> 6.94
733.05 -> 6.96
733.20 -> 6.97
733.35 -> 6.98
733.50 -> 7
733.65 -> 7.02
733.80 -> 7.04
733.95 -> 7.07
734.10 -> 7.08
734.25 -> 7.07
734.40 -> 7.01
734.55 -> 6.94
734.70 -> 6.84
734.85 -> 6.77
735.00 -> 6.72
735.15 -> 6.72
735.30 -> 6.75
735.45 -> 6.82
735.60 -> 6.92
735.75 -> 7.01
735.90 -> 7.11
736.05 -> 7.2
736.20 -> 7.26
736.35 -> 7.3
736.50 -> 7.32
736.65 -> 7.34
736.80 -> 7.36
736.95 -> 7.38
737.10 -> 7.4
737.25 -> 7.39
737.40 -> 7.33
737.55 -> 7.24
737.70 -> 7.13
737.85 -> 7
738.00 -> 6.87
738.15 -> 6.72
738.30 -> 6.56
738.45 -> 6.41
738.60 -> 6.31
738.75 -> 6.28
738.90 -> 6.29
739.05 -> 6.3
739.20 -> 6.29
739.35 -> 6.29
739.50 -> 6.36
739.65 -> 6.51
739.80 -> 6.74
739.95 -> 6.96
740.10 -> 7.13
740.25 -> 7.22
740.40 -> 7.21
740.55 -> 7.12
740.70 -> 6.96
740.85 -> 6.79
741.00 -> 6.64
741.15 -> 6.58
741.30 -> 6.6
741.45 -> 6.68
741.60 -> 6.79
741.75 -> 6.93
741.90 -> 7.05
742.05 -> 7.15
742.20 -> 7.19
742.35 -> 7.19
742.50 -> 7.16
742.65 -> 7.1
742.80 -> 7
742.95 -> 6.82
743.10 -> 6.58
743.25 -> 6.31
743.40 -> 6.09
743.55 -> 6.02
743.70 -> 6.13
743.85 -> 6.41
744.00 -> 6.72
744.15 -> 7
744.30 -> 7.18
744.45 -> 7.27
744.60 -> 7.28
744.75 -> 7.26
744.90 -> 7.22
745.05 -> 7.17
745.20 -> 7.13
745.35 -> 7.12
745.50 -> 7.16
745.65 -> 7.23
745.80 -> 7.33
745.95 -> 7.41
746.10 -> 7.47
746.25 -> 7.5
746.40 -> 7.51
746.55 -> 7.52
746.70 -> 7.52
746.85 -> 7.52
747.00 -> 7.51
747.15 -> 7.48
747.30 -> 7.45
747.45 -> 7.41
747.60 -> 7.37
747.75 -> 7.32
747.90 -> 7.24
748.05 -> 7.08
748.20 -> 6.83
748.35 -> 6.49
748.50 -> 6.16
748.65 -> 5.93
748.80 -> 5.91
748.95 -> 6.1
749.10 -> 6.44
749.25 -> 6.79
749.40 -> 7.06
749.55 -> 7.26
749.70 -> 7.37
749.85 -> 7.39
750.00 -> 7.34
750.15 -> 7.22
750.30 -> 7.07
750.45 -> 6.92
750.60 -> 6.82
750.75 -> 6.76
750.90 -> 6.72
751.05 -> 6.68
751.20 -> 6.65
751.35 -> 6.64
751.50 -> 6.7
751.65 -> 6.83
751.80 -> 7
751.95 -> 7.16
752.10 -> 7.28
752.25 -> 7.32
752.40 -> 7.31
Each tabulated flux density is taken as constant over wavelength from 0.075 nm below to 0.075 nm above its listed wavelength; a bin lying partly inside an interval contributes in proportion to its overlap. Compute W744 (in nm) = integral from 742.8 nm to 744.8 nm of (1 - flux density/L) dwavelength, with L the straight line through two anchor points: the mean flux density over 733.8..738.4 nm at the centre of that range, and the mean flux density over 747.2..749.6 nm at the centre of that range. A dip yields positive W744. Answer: 0.06 nm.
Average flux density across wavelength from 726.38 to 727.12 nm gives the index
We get 6.85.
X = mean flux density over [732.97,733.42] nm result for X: 6.97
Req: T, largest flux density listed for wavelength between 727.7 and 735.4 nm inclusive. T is 7.08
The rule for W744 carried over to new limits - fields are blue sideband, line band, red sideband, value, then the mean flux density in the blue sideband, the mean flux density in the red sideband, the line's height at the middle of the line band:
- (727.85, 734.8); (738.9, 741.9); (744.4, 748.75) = 0.124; 6.78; 7.2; 7.03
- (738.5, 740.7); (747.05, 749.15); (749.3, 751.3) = 0.037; 6.65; 7.01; 6.94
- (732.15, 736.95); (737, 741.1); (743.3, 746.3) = 0.117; 7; 7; 7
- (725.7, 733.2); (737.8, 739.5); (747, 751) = 0.090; 6.74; 6.93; 6.83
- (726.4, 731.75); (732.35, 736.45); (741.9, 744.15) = -0.139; 6.75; 6.73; 6.74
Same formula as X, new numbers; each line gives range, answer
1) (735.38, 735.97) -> 6.97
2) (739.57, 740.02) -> 6.73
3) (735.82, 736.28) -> 7.19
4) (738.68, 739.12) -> 6.29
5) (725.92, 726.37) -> 6.62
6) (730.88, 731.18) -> 6.92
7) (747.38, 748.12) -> 7.28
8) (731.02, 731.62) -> 6.86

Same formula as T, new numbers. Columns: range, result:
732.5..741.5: 7.4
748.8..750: 7.39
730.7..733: 6.94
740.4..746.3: 7.5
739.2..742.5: 7.22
